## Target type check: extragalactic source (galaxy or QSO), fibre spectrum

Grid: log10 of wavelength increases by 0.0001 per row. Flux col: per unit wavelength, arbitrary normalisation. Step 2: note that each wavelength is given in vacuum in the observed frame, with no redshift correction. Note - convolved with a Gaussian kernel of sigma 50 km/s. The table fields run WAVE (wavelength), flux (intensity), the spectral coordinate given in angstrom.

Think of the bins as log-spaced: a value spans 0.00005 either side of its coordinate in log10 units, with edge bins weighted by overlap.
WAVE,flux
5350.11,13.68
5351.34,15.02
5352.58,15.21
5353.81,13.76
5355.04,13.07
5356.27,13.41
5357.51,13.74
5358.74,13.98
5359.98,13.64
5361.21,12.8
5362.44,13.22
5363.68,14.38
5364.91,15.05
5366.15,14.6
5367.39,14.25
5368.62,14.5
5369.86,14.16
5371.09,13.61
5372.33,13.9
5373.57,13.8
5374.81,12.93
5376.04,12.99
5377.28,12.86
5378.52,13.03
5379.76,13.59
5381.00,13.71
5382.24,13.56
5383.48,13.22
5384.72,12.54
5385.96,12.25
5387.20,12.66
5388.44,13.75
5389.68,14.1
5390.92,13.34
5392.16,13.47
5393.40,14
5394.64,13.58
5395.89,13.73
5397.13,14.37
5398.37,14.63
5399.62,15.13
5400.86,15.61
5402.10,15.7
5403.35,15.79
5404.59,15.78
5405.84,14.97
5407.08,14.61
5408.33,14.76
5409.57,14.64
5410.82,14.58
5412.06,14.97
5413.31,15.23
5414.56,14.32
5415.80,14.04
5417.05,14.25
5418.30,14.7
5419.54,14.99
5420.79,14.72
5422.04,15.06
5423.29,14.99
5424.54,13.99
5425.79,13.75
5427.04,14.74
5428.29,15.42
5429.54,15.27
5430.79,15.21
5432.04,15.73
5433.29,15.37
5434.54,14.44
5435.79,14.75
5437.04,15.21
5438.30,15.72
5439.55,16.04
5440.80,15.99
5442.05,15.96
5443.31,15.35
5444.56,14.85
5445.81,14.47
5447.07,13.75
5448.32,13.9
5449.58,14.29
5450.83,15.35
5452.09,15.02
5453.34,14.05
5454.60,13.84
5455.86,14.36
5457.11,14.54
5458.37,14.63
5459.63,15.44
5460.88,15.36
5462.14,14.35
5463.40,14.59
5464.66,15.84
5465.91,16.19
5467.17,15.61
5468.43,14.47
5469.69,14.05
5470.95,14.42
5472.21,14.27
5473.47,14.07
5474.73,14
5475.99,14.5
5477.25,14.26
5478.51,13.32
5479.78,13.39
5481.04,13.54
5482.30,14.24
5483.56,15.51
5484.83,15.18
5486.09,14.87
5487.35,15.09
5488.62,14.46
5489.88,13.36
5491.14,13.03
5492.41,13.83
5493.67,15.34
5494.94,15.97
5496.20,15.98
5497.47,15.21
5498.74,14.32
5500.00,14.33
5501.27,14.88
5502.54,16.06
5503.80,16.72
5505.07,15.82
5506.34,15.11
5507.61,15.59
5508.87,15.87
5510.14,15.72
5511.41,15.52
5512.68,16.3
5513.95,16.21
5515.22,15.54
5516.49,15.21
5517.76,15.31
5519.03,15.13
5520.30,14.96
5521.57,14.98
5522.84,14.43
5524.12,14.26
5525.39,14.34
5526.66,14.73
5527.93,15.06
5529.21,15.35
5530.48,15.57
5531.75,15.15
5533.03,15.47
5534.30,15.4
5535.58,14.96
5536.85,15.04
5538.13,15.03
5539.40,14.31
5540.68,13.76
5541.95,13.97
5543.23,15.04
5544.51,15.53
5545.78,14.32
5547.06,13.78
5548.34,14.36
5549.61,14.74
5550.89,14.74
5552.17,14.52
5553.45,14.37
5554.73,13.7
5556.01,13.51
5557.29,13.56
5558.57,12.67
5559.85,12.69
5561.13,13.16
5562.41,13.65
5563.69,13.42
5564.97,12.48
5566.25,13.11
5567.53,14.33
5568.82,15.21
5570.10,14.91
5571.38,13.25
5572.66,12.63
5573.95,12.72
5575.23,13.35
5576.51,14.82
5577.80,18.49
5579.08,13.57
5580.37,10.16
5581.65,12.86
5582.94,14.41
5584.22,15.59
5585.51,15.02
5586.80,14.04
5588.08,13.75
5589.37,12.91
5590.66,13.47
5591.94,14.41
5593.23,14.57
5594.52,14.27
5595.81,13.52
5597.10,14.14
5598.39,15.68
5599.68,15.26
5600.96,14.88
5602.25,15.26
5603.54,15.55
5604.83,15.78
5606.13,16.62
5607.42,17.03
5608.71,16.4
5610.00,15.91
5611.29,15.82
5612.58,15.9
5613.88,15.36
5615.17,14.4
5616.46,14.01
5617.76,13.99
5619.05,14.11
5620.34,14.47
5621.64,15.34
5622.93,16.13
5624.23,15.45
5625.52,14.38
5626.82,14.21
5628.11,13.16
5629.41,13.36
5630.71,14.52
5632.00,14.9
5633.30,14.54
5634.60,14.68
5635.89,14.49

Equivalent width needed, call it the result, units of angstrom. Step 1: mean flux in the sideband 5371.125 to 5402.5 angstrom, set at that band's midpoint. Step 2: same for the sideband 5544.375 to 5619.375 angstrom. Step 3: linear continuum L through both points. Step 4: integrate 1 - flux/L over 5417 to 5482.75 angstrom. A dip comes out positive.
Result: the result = -4.0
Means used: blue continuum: 13.7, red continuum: 14.3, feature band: 14.7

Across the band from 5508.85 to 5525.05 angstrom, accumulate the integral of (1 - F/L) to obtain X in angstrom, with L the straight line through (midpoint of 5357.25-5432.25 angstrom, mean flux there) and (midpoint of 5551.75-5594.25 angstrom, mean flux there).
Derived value -1.6 angstrom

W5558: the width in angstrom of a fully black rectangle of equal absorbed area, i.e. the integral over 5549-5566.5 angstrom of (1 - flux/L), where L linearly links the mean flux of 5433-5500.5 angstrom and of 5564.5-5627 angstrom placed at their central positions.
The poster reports 1.2 angstrom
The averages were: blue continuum 14.7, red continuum 14.6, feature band 13.6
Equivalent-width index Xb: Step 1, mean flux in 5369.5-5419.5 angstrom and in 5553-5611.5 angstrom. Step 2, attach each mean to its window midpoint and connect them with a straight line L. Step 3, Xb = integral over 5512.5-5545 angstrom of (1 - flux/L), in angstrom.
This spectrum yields -1.8 angstrom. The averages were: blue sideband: 14.1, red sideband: 14.3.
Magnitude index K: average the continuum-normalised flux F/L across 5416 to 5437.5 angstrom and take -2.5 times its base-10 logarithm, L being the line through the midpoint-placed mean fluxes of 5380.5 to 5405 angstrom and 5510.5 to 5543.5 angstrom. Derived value -0.041 mag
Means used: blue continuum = 14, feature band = 14.8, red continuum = 15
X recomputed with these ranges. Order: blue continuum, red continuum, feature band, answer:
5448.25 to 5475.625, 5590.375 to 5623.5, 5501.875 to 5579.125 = 1.3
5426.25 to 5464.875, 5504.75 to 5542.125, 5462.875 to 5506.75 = 0.9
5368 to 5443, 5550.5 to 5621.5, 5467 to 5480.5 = 0.2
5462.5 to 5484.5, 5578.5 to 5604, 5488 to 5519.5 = -1.8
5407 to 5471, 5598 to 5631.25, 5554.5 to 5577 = 2.3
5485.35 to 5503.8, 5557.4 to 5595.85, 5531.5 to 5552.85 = -0.7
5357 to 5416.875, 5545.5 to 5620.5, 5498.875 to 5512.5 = -1.3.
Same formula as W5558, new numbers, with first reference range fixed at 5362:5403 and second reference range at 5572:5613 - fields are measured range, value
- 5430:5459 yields -1.7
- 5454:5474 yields -0.9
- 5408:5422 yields -0.7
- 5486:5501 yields -0.4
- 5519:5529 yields -0.2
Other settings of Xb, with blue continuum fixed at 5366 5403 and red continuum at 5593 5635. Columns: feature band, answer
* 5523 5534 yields -0.3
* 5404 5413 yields -0.6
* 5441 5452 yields -0.5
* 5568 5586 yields 0.9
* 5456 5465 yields -0.5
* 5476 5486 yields 0.0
